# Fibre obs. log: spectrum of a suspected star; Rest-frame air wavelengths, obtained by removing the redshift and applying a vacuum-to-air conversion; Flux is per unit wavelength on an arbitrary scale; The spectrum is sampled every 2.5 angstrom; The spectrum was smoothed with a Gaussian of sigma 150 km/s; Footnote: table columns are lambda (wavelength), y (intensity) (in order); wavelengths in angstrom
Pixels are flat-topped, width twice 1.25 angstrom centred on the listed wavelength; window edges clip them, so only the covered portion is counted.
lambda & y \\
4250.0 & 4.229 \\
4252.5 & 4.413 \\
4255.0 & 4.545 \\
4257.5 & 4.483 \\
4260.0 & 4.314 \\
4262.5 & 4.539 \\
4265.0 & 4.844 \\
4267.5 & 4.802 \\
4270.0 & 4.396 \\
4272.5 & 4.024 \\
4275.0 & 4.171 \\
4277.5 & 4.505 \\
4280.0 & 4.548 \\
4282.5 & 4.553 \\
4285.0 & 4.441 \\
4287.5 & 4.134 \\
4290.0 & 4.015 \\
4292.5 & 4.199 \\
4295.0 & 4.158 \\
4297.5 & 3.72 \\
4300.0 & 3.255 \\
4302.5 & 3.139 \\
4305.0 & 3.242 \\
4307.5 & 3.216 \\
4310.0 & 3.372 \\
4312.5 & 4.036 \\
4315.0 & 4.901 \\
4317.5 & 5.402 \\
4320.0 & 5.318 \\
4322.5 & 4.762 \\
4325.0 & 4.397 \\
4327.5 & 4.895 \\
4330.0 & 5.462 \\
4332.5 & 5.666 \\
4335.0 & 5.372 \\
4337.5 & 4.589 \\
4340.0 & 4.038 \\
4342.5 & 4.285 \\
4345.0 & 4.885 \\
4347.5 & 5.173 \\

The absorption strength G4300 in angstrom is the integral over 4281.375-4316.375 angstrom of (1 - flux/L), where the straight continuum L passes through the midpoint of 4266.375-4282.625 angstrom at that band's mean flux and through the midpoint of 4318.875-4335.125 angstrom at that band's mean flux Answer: 6.22 angstrom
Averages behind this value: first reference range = 4.42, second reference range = 5.11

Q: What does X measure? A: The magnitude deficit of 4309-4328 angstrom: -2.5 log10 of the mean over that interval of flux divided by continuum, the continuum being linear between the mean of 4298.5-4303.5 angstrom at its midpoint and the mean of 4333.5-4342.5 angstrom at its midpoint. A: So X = -0.19 mag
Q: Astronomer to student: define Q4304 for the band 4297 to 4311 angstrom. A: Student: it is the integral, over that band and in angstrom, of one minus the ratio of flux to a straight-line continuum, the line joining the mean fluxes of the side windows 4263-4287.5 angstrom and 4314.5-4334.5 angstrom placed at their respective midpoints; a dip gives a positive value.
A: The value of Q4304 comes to 4.45 angstrom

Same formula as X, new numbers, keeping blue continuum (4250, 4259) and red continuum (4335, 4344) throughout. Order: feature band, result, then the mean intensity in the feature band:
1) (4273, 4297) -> 0.04 mag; 4.28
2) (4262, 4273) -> -0.03 mag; 4.55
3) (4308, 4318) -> 0.05 mag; 4.26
